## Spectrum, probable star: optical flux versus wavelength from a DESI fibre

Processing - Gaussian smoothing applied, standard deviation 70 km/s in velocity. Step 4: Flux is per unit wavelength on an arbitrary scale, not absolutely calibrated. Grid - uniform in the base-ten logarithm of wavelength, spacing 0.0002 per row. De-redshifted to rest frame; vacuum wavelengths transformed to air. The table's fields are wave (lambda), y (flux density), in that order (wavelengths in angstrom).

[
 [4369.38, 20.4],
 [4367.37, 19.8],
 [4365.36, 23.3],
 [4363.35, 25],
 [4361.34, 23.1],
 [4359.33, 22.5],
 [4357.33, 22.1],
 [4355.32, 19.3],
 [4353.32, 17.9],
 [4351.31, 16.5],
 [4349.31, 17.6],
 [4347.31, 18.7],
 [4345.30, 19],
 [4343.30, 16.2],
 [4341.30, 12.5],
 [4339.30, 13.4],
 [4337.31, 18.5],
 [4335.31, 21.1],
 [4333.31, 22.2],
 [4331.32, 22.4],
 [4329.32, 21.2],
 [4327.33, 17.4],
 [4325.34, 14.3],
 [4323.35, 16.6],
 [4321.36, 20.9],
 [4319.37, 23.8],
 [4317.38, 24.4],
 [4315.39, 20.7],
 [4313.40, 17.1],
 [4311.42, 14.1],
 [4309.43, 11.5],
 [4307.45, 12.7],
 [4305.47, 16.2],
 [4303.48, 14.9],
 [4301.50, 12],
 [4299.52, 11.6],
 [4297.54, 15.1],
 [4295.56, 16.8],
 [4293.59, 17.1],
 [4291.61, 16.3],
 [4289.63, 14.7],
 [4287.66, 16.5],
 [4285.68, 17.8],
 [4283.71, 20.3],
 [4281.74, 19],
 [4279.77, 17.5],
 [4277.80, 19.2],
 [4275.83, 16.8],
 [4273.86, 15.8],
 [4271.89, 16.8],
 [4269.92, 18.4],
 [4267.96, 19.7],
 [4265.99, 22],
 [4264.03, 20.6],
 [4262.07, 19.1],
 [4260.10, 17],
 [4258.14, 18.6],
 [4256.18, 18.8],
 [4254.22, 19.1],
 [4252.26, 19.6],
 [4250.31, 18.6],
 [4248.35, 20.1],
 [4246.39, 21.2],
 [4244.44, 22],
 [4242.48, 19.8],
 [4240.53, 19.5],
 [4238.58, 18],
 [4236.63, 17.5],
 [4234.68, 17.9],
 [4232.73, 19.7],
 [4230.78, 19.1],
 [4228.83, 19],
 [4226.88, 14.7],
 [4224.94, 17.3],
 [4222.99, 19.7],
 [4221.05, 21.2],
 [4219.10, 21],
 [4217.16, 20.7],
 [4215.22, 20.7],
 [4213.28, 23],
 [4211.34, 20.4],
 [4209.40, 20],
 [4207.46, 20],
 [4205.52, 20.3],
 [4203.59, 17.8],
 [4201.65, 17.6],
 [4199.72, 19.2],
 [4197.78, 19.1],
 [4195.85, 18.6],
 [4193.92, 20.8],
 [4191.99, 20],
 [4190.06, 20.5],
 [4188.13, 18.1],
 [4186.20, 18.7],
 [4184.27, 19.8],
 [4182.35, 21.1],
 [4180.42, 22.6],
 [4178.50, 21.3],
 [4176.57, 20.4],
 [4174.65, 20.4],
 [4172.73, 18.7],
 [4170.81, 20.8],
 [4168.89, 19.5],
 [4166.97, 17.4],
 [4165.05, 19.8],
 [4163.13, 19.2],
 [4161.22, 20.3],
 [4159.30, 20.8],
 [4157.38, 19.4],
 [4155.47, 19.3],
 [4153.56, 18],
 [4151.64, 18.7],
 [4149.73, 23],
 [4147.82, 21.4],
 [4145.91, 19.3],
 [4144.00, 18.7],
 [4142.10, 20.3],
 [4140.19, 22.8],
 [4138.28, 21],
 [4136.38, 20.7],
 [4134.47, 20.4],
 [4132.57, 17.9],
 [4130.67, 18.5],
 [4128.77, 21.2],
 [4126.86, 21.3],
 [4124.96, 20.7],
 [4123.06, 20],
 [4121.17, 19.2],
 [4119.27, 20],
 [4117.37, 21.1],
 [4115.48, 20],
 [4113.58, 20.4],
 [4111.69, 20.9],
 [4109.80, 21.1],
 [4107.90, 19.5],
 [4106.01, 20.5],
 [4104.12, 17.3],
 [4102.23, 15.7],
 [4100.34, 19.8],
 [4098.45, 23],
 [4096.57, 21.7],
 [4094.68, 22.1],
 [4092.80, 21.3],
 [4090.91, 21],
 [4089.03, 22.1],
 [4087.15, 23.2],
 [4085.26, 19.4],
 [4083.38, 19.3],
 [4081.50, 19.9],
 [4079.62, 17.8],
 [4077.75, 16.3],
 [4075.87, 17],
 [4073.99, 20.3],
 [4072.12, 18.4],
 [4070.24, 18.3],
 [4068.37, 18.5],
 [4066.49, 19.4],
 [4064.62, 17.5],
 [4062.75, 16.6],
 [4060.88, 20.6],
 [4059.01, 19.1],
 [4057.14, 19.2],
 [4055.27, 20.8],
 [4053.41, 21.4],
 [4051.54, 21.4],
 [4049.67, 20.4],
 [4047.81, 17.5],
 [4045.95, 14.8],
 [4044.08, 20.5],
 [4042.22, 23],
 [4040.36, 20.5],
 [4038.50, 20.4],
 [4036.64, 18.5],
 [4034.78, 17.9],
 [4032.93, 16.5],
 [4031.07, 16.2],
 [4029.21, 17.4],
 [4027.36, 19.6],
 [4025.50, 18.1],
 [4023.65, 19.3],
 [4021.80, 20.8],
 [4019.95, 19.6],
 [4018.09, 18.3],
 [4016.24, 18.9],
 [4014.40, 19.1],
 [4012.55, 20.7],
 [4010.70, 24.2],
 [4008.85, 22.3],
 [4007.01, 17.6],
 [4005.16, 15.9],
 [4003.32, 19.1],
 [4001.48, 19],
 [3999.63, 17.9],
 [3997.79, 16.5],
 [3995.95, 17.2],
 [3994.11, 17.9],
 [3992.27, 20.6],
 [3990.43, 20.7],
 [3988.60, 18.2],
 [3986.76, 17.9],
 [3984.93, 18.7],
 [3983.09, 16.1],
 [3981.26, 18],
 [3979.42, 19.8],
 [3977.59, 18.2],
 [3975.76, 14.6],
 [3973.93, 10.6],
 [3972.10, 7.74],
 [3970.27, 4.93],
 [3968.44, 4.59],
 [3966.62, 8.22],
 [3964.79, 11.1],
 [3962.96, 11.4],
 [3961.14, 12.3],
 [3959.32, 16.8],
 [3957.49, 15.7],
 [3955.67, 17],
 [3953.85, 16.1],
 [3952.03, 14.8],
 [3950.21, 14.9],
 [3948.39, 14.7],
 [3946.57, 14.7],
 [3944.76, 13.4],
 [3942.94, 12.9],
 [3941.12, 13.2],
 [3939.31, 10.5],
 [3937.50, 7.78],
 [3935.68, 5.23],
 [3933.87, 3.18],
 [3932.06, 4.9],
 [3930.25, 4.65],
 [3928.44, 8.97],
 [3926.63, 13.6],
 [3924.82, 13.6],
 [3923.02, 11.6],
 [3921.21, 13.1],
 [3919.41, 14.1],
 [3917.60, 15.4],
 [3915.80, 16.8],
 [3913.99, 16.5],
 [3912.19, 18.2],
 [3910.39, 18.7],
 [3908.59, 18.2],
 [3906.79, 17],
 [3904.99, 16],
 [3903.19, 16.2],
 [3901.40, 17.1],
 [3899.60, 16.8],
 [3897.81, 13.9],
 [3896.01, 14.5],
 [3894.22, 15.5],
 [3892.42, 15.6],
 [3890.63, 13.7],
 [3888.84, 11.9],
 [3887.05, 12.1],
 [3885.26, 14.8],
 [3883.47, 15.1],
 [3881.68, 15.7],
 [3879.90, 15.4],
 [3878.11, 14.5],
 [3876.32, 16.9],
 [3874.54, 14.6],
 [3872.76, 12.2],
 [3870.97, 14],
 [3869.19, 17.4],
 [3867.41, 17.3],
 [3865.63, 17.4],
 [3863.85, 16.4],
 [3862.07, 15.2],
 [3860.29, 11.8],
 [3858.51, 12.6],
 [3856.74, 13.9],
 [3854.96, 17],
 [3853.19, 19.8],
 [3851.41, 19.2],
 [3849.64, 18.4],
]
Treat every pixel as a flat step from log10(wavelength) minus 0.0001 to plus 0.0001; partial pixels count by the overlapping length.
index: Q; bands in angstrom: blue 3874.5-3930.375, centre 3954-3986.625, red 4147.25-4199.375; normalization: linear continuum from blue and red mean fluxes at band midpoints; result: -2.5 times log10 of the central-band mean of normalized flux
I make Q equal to 0.20 mag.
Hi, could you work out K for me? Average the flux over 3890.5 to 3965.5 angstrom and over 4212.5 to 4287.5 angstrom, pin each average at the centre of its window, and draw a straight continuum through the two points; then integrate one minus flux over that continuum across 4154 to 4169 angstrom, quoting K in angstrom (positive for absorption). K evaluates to -1.6 angstrom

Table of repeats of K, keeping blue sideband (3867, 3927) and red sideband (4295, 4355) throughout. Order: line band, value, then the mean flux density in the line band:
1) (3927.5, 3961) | 8.3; 11.7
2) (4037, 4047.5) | -2.4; 19.6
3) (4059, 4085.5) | -4.0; 18.5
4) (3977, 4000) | -3.9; 18.3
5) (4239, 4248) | -1.9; 20.4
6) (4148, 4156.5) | -1.8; 19.9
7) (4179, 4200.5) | -4.2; 19.9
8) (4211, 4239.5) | -4.3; 19.3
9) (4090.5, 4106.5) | -4.0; 20.2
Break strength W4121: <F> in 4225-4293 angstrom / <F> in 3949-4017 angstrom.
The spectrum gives 1.2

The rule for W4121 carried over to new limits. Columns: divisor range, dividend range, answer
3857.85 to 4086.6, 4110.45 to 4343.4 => 1.18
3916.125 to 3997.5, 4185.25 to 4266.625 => 1.47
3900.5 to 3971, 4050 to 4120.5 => 1.55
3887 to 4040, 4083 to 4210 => 1.31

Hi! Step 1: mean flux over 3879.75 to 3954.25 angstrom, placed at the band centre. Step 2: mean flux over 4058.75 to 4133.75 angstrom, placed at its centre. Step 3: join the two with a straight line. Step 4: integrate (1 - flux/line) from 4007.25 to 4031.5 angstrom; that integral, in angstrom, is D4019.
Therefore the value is -3.61 angstrom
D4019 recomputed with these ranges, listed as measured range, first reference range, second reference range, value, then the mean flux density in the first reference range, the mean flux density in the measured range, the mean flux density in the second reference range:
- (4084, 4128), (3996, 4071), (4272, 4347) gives -4.5 angstrom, 19.1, 20.5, 17.2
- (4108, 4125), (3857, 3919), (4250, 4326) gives -3.8 angstrom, 15.4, 20.3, 17.5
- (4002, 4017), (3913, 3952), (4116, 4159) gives -4.9 angstrom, 11.7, 19.7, 20.1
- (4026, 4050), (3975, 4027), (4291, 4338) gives 0.0 angstrom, 18.8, 18.7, 17.5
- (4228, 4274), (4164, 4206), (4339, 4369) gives 0.9 angstrom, 19.7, 19.1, 19.3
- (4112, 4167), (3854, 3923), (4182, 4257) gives -4.8 angstrom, 15.3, 20.1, 19.5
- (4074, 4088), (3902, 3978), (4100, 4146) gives -0.6 angstrom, 12.6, 19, 19.9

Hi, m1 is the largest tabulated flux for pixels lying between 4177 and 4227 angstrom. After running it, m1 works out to 23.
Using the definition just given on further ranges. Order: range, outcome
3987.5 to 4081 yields 24.2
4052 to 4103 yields 23.2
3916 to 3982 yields 19.8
